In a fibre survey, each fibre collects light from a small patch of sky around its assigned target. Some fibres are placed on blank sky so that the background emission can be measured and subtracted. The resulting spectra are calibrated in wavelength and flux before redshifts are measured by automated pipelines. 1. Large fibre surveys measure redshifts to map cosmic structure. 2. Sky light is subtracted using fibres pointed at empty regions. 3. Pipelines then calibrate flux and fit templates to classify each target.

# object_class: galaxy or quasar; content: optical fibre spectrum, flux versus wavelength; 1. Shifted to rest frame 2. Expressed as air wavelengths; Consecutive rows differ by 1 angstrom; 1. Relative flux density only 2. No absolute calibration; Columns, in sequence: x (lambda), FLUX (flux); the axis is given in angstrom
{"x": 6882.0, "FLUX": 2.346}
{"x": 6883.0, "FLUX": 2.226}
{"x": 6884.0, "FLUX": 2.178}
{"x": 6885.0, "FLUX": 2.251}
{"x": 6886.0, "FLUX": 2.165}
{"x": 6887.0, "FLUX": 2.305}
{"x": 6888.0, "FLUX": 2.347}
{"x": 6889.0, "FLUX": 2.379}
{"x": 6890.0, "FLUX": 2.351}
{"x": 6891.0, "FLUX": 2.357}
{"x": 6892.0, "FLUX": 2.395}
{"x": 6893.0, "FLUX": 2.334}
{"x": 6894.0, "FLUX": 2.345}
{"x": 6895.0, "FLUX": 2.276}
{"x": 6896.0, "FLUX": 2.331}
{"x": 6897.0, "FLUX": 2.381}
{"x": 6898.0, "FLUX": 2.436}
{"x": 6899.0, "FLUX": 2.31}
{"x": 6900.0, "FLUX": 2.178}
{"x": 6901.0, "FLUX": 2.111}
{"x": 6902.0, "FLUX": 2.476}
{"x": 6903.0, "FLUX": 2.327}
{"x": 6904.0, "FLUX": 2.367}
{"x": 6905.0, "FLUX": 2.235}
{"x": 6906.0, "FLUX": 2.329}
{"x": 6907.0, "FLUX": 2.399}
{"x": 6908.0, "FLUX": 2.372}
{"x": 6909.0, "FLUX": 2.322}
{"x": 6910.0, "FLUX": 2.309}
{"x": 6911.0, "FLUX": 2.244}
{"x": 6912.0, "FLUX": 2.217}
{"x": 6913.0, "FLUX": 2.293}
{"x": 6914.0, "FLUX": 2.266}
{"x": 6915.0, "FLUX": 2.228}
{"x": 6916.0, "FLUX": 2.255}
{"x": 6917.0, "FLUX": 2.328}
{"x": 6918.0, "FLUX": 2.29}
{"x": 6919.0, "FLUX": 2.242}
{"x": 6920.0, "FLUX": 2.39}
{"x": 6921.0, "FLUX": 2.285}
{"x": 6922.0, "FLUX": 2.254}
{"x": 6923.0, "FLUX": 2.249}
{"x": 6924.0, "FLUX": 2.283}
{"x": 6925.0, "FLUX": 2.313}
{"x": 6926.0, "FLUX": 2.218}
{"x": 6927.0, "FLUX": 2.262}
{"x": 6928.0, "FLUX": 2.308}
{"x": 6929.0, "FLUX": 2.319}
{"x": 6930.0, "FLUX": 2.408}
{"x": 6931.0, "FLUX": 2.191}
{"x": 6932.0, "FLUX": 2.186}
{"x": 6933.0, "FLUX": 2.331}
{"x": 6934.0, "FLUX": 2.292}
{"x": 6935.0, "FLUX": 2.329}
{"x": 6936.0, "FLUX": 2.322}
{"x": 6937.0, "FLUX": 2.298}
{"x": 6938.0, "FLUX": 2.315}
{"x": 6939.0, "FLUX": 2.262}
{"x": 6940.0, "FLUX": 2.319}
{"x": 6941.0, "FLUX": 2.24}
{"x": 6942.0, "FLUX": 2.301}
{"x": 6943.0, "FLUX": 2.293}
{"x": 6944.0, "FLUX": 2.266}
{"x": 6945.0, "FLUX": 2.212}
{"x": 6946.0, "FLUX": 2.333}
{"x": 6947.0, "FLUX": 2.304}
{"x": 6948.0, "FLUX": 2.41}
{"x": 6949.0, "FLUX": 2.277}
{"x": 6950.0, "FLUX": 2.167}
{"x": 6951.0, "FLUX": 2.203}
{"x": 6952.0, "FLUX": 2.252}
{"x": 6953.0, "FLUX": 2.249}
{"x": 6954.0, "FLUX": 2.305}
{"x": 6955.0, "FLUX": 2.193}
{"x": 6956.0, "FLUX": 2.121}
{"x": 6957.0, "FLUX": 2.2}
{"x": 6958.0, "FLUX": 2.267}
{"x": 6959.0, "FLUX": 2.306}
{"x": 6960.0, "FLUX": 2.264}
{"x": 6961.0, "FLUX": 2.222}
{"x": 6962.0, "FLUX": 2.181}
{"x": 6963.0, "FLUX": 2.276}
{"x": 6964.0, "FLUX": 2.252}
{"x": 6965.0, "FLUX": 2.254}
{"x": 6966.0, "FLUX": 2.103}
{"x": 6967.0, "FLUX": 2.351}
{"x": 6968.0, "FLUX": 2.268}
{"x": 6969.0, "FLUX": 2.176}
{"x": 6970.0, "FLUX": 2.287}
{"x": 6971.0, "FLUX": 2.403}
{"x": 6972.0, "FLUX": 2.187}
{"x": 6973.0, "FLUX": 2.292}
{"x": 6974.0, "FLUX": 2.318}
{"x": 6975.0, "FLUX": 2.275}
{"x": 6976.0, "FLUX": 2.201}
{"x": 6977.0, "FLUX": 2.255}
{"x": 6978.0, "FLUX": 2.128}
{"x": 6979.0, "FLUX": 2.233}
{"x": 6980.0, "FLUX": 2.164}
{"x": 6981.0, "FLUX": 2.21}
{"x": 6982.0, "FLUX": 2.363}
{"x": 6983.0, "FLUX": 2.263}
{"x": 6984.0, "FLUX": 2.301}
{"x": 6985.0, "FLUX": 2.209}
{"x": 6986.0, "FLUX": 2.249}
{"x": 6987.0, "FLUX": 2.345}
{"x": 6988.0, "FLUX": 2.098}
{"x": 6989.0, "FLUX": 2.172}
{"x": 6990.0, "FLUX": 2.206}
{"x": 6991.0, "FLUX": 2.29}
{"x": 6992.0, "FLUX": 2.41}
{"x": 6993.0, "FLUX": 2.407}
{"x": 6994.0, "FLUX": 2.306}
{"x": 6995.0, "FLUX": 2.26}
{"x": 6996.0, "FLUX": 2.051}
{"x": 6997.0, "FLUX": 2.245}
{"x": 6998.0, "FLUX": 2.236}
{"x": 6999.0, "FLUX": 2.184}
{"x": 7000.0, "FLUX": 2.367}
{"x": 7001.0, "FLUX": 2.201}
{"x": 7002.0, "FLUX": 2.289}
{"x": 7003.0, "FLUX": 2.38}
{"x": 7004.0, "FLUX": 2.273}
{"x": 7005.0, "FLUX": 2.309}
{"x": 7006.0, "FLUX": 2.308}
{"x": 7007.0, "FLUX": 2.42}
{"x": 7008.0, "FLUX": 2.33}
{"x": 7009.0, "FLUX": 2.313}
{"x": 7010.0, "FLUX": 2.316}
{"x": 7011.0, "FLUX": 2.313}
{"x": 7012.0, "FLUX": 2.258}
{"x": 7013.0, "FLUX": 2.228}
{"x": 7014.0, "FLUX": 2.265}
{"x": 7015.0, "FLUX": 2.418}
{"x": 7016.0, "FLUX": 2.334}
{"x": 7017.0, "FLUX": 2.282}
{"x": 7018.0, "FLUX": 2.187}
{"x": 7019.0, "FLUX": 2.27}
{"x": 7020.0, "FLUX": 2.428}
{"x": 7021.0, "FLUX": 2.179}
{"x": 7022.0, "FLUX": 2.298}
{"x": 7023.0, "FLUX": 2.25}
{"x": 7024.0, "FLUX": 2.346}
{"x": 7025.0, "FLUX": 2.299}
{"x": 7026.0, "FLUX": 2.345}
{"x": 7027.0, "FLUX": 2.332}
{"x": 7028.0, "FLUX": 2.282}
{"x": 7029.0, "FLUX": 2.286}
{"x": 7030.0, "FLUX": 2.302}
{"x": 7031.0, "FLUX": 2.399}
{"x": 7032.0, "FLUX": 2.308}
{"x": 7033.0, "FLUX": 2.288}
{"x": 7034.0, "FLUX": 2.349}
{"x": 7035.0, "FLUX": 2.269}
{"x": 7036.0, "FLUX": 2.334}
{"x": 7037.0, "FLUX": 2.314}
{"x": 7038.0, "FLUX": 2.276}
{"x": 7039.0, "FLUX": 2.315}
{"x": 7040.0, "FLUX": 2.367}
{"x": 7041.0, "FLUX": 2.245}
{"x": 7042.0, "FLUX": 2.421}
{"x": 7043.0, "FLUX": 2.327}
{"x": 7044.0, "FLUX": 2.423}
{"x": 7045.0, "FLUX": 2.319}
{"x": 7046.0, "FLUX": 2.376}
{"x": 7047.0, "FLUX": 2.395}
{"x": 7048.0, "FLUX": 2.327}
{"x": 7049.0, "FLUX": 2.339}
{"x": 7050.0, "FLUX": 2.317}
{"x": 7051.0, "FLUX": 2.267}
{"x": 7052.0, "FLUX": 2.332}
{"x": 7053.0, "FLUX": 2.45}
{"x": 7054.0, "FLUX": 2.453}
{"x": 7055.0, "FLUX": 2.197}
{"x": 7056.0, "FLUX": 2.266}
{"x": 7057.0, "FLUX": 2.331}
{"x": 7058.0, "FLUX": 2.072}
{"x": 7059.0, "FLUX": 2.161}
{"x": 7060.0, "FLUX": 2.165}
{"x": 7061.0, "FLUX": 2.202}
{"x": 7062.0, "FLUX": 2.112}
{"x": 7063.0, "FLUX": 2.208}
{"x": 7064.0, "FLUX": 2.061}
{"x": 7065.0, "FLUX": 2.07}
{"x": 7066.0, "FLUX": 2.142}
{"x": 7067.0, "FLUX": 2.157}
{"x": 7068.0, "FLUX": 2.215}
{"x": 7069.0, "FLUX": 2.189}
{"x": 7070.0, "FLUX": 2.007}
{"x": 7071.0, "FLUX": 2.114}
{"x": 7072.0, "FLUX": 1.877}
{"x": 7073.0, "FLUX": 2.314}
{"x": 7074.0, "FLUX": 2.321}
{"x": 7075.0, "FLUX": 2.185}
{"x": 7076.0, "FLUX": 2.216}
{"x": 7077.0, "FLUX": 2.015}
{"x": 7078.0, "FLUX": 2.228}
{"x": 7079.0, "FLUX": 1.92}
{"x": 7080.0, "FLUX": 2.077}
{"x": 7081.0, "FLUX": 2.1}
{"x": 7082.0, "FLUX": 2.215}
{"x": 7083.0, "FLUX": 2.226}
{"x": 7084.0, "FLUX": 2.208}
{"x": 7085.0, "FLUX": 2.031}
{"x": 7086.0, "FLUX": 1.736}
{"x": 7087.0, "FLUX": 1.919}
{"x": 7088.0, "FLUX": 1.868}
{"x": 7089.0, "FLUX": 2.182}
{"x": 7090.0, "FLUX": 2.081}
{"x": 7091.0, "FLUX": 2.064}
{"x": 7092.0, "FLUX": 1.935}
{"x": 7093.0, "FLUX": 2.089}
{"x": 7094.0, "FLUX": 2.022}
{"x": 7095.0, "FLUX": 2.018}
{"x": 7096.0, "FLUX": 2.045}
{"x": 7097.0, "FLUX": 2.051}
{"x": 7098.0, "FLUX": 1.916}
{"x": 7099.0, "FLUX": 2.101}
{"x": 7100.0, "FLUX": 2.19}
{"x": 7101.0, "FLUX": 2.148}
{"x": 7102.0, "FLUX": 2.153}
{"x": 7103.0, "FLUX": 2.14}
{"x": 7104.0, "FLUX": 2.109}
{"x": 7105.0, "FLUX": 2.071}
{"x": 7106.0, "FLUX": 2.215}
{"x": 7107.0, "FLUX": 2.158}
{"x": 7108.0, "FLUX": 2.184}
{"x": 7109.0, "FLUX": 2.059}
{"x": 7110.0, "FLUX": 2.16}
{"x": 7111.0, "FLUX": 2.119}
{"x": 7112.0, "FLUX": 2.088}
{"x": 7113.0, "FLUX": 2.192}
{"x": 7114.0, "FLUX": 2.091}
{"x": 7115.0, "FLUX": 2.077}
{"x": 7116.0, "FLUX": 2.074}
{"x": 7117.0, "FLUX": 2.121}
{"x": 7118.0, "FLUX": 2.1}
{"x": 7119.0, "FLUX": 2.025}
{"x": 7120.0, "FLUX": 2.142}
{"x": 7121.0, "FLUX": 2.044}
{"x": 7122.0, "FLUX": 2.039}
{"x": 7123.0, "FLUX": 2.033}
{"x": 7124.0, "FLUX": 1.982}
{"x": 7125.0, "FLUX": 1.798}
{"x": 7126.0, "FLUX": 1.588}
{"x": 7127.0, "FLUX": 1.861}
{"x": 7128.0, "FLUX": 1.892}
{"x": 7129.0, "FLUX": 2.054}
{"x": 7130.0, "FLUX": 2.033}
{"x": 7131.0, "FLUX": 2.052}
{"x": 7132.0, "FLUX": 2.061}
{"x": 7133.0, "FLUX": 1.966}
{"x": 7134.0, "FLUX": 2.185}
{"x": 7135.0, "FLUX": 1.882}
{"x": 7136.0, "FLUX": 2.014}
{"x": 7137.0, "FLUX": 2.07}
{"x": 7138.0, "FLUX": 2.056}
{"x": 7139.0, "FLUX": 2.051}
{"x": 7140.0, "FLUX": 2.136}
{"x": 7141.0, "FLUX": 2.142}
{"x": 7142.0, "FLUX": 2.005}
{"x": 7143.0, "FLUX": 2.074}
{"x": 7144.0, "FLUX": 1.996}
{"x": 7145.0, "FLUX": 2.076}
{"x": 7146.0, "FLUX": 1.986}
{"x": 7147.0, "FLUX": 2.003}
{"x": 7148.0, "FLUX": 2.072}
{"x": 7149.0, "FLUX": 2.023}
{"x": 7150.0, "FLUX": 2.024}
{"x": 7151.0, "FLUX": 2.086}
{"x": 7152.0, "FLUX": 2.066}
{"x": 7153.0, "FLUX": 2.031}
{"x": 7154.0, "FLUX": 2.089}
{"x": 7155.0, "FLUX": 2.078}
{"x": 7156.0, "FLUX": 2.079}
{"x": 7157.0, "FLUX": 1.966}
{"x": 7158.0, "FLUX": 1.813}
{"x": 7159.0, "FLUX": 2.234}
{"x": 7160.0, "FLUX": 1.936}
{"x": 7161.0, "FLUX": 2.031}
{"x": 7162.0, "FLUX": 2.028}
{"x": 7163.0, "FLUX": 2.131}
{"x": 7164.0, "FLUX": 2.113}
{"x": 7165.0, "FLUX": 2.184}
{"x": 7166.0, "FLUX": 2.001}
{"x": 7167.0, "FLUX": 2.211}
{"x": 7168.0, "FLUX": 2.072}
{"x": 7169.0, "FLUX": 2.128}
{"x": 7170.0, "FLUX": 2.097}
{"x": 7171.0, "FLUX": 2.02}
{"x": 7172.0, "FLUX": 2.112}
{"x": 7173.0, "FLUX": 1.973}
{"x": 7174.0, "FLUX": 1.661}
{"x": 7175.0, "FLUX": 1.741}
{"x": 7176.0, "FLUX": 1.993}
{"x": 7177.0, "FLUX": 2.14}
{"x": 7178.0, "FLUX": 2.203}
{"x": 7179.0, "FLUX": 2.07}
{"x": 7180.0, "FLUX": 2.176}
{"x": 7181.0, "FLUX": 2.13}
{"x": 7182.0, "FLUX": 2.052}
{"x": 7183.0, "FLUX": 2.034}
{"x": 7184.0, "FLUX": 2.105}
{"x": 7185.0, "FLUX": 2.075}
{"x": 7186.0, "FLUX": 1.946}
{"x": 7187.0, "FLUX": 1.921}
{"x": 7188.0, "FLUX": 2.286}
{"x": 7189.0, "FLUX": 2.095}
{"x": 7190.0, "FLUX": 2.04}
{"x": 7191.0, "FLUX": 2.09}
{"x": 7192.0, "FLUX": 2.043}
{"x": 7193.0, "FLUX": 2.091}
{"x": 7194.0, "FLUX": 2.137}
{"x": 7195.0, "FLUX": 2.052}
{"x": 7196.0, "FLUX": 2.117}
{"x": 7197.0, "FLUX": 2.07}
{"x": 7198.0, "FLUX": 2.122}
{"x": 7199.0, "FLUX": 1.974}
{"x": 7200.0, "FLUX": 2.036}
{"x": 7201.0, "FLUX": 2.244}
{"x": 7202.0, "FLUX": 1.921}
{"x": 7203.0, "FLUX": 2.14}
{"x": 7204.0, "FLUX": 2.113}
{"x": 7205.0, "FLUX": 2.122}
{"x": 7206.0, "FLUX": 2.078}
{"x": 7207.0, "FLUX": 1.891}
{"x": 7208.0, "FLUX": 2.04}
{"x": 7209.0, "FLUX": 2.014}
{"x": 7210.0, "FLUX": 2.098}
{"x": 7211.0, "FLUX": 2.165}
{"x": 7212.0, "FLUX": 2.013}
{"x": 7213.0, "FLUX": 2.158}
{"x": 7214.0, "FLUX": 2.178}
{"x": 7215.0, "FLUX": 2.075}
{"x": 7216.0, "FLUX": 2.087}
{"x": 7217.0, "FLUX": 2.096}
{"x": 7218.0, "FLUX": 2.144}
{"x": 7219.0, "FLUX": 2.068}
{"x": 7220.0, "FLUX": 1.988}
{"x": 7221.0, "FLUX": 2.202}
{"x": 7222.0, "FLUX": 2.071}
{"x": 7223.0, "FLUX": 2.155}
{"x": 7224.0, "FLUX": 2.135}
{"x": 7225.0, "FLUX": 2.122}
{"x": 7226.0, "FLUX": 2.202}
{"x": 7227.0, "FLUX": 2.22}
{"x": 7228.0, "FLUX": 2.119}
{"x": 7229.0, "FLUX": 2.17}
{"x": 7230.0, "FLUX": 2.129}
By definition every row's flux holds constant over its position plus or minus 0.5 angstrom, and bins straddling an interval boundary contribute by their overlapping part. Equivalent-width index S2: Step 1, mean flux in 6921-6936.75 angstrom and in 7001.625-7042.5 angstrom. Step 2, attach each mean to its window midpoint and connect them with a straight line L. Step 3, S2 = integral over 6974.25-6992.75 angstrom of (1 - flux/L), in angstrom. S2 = 0.43 angstrom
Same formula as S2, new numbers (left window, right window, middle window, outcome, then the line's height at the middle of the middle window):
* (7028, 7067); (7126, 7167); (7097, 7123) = 0.3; 2.13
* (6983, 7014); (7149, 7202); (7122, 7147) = 1.3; 2.11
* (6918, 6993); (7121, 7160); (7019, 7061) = -3.1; 2.15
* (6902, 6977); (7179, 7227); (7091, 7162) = 3.1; 2.14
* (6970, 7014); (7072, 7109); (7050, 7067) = -0.5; 2.15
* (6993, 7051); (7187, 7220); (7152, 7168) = 0.6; 2.14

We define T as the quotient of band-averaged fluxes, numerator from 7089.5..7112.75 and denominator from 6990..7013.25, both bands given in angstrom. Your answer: 0.91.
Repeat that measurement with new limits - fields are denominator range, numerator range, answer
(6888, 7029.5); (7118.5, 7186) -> 0.89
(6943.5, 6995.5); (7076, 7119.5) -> 0.92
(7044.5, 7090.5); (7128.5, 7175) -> 0.94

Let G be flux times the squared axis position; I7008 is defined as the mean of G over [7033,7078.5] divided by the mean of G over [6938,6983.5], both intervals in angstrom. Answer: 1.02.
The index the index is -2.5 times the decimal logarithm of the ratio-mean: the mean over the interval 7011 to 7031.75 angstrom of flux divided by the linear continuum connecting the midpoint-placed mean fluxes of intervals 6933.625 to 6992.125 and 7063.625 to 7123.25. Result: -0.056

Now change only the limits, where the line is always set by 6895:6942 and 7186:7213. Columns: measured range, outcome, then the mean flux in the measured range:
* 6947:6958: 0.01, 2.24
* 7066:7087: 0.03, 2.11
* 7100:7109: 0.00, 2.14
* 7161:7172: 0.00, 2.1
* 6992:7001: -0.01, 2.26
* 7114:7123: 0.03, 2.08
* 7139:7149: 0.03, 2.05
